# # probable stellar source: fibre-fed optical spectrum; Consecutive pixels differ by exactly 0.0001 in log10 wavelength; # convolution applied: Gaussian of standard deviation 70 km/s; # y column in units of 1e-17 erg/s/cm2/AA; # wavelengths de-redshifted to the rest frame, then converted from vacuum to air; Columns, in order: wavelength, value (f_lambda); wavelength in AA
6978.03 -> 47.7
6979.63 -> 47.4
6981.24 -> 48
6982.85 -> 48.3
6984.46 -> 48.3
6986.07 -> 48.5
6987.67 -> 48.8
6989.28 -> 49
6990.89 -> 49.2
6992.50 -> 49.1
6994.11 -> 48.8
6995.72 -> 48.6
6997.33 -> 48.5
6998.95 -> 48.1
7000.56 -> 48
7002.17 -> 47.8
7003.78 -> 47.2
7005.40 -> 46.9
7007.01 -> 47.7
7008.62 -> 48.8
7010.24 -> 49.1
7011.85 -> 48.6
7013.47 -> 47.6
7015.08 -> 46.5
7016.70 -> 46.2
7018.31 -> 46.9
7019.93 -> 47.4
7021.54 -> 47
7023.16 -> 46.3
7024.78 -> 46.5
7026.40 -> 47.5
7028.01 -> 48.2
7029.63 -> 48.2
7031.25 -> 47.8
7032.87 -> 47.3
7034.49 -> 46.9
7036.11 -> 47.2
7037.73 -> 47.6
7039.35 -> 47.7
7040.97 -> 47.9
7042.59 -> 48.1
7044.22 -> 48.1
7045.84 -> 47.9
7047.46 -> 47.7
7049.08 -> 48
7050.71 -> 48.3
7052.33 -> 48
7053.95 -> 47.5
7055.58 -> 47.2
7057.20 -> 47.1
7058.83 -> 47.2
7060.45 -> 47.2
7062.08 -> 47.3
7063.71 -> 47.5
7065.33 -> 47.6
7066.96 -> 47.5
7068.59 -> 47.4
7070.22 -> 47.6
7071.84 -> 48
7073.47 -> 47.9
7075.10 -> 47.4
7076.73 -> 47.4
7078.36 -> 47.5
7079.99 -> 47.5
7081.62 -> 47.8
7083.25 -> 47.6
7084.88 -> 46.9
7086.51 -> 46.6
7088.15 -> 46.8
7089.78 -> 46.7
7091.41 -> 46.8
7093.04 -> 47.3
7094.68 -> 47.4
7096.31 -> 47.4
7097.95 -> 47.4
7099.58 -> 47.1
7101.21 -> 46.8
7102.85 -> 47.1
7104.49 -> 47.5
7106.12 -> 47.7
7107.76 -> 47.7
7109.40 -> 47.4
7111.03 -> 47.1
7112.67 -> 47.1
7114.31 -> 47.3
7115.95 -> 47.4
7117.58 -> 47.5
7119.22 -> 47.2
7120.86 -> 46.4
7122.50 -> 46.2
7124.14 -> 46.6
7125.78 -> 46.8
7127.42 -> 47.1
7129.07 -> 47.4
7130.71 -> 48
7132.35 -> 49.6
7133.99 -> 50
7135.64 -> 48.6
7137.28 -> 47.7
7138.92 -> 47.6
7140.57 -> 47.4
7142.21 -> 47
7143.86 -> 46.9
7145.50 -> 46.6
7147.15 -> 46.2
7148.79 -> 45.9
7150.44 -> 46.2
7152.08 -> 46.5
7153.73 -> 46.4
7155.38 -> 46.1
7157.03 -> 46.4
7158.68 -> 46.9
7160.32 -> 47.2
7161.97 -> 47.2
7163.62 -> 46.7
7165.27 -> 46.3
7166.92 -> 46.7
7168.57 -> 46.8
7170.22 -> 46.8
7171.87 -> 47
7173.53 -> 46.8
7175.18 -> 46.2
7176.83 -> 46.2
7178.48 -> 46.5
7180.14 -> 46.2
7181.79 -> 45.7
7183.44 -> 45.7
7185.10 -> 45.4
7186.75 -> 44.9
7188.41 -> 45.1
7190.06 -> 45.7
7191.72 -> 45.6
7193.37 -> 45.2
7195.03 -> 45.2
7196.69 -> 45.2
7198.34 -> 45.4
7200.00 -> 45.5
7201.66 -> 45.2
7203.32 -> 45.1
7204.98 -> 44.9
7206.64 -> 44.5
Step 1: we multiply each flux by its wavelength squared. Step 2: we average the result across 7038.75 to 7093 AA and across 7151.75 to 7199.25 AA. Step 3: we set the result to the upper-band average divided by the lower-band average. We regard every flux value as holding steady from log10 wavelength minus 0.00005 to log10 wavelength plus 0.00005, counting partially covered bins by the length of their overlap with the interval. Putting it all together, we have 1.00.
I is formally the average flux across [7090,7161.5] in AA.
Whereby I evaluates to 47.2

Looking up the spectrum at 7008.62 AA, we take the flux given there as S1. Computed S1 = 48.8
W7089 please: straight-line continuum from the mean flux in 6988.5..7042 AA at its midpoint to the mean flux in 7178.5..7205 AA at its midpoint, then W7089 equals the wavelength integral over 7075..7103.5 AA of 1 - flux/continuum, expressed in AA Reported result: -0.3 AA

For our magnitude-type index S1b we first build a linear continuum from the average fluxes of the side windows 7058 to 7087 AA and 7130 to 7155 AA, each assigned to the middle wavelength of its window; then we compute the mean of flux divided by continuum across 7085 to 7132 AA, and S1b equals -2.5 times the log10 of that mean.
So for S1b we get 0.01 mag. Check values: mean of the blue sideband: 47.4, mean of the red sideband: 47.3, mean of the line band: 47.2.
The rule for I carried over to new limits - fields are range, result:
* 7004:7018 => 47.6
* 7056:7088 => 47.4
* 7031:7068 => 47.6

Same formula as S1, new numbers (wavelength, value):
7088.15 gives 46.8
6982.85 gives 48.3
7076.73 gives 47.4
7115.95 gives 47.4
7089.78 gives 46.7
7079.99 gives 47.5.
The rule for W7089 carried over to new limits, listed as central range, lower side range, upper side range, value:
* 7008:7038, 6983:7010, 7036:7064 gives 0.35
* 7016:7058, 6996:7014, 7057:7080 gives 0.23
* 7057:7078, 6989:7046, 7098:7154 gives 0.02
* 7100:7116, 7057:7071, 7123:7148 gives 0.06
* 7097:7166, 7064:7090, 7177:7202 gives -0.97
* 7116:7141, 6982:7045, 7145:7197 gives -0.52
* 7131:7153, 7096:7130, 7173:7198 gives -0.40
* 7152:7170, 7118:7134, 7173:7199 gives -0.10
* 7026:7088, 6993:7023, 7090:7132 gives -0.11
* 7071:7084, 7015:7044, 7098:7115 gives -0.09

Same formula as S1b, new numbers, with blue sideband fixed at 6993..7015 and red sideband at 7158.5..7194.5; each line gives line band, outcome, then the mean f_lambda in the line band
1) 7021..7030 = 0.01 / 47.2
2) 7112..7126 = 0.00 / 47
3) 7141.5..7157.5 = 0.00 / 46.4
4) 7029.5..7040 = 0.01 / 47.5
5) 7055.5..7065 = 0.00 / 47.3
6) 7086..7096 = 0.00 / 47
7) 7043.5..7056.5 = -0.01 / 47.9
